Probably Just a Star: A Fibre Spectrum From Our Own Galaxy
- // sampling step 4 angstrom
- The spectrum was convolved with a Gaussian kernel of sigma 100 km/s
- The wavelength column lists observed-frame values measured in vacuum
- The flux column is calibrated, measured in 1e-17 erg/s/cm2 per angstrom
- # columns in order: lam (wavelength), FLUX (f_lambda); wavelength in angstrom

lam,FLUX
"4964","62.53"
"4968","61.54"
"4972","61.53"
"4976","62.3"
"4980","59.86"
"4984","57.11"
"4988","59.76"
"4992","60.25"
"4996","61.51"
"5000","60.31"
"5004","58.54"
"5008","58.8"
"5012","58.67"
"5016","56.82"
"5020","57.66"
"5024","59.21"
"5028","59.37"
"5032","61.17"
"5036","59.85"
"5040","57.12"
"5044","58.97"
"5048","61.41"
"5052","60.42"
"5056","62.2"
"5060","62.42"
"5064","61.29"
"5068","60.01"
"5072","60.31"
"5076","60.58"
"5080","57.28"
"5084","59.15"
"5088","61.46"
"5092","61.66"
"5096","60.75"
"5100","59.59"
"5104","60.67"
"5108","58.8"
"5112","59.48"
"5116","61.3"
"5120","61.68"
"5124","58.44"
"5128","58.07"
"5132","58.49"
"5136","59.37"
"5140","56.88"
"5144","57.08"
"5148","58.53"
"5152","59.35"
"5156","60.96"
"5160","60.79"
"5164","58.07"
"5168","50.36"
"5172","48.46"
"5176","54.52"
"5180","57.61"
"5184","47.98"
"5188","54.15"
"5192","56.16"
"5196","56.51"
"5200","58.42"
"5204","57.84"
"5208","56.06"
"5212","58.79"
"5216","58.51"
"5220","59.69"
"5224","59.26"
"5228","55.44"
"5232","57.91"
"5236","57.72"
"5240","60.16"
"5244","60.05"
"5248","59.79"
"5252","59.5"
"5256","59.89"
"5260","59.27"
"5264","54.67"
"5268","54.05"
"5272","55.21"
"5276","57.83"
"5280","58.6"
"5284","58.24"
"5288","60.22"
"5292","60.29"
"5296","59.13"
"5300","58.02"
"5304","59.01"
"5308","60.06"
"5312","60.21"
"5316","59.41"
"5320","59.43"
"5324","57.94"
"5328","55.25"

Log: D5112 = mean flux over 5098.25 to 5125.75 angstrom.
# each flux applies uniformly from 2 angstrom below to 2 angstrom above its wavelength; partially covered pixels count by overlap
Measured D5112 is 60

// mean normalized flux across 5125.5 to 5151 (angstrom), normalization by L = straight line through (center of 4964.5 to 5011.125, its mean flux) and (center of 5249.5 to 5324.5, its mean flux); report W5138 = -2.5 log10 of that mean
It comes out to 0.022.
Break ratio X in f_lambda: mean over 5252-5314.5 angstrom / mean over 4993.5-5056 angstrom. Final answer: 0.98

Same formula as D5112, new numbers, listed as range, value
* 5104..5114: 59.4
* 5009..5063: 59.7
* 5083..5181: 58.5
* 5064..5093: 60.1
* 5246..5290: 57.9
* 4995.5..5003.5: 60.4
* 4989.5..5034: 59.3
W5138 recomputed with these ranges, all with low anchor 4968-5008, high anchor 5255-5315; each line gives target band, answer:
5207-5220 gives 0.01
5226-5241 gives 0.02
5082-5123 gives -0.02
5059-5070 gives -0.03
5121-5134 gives 0.01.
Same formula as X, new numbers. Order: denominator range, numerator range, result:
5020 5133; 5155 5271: 0.95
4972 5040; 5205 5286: 0.98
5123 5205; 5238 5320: 1.04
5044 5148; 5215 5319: 0.98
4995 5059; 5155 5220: 0.94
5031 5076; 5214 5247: 0.97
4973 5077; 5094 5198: 0.96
